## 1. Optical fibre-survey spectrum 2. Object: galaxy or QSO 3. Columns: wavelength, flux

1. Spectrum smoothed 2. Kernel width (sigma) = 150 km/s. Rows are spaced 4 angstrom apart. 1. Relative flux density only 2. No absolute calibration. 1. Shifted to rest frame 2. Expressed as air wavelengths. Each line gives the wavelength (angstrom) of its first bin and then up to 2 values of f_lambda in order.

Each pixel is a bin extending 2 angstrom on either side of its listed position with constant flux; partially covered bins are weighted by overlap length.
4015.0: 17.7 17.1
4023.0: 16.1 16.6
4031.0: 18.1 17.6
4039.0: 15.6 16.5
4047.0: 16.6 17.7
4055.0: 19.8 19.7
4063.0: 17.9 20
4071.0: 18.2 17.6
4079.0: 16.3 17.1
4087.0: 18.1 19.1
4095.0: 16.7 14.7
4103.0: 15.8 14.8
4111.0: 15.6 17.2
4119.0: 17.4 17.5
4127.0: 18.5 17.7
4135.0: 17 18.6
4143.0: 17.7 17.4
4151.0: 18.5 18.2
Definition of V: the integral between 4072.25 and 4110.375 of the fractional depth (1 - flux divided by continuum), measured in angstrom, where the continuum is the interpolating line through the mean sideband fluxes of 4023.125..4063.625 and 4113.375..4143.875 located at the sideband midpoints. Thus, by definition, 2.1 angstrom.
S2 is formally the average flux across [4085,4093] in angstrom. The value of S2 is 18.6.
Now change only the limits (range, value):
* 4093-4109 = 15.5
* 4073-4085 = 17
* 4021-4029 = 16.4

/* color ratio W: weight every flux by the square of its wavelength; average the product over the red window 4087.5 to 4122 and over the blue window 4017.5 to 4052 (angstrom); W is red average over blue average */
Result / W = 1.01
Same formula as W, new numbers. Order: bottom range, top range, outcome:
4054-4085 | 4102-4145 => 0.96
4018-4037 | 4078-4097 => 1.06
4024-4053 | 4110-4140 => 1.08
